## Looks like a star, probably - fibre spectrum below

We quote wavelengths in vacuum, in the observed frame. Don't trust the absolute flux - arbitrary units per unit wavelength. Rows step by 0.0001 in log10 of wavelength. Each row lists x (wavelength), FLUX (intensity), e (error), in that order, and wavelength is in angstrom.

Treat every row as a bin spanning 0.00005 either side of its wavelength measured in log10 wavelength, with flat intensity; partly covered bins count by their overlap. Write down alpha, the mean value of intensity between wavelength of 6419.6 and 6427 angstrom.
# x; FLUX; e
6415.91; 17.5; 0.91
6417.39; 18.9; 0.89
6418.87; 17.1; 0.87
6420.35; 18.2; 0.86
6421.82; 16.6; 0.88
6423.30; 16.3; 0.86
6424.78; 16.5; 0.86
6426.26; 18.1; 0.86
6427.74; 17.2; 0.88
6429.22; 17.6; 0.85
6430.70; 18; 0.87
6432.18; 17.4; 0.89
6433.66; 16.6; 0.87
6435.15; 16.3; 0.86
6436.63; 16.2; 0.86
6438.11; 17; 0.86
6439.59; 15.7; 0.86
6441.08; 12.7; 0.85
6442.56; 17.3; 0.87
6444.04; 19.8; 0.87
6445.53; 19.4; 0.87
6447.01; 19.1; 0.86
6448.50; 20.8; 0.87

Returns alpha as 17.1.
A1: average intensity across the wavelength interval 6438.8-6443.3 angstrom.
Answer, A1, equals 15.3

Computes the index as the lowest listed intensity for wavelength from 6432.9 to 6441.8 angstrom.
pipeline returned 12.7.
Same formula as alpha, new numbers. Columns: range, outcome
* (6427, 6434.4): 17.4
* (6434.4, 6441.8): 15.6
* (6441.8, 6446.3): 18.8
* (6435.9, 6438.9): 16.6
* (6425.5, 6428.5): 17.6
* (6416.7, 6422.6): 17.7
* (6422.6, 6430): 17.1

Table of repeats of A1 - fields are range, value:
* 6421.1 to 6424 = 16.4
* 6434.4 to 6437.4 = 16.2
